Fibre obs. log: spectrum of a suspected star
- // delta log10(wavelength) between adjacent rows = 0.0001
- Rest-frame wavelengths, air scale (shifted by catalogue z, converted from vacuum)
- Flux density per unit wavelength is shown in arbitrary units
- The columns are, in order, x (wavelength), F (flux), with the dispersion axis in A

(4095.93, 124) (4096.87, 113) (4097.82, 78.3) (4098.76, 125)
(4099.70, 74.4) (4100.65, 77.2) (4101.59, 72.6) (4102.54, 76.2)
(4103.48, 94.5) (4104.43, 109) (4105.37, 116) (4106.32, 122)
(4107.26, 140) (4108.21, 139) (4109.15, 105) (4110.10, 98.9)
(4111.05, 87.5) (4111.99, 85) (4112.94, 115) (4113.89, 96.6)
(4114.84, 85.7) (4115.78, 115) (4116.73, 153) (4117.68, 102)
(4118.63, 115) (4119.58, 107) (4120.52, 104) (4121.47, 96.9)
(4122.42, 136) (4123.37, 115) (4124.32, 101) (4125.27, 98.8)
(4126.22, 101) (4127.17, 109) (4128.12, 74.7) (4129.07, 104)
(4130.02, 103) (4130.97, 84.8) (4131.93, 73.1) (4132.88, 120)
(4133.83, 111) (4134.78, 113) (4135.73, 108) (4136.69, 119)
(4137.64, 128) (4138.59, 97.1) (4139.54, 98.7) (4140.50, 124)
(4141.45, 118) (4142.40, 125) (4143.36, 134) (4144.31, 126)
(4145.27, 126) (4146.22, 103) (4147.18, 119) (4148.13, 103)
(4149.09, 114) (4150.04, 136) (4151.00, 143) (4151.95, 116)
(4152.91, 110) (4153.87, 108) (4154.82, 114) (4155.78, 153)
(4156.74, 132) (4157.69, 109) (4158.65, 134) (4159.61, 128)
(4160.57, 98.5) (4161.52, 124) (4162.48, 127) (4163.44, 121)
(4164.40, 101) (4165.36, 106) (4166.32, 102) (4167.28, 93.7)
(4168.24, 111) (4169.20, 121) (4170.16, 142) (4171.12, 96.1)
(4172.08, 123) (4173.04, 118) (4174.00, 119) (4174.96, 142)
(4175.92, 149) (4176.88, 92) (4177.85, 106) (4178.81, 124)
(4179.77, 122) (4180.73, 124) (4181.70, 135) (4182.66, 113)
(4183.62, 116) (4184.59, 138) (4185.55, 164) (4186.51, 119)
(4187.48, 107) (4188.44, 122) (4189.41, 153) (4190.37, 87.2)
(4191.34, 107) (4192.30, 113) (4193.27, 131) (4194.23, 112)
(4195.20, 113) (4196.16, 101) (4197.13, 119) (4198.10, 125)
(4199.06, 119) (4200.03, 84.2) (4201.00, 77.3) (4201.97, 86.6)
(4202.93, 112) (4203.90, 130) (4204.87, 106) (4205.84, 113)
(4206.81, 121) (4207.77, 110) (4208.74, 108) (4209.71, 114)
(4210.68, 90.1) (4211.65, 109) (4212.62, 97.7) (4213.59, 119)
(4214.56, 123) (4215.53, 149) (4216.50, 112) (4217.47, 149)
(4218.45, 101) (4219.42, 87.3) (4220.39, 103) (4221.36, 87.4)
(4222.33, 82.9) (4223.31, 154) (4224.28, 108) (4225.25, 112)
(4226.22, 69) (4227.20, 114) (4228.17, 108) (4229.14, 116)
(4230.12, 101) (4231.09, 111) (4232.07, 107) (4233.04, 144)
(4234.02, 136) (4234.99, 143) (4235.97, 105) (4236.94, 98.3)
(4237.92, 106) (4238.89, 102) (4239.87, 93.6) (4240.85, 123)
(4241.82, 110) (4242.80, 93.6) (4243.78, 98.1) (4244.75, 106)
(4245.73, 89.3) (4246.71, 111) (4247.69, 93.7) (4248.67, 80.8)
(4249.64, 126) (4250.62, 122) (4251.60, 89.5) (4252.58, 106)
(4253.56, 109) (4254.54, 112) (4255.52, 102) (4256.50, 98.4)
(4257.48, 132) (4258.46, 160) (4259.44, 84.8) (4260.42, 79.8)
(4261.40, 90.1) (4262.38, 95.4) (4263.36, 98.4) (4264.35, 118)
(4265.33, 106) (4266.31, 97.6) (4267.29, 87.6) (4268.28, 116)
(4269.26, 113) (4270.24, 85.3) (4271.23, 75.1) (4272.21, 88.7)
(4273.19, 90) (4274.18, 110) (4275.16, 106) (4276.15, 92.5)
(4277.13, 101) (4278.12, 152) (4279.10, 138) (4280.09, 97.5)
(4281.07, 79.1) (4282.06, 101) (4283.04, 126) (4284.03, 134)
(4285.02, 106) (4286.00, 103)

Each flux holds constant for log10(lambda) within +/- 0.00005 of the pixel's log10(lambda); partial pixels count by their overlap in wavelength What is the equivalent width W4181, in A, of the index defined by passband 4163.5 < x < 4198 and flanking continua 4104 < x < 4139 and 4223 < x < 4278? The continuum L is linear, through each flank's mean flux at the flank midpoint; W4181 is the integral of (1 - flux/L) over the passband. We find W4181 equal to -3.70 A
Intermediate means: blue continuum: 108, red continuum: 106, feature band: 118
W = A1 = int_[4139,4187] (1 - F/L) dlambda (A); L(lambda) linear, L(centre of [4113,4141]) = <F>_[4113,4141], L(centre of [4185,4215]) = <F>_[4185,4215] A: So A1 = -4.7 A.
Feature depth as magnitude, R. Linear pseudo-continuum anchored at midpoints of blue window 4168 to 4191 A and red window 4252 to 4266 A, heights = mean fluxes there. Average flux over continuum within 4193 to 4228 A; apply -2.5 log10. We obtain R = 0.06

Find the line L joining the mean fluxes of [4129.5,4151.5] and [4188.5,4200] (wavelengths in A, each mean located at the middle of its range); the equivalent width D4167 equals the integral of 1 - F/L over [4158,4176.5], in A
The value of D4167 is -0.6 A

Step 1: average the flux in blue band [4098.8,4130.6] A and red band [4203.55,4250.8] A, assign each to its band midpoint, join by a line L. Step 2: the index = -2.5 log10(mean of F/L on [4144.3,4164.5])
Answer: -0.14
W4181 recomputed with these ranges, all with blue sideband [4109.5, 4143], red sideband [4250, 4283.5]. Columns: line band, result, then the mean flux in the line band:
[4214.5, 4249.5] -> -1.3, 109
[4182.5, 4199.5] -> -2.3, 120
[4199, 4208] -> 0.0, 105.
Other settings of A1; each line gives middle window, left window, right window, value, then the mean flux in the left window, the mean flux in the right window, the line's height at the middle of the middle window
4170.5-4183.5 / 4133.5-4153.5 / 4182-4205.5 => -0.5 A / 118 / 115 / 116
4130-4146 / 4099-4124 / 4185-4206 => -0.6 A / 106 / 114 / 108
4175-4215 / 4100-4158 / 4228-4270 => -2.4 A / 110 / 107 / 109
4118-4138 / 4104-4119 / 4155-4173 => 1.4 A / 112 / 118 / 114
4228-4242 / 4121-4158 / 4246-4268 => -1.0 A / 113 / 104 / 106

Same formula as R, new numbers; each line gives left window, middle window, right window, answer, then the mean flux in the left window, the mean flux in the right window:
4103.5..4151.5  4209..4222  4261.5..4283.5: -0.04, 111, 103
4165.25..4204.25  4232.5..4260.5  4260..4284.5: -0.02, 117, 103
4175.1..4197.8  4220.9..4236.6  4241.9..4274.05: -0.03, 121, 102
